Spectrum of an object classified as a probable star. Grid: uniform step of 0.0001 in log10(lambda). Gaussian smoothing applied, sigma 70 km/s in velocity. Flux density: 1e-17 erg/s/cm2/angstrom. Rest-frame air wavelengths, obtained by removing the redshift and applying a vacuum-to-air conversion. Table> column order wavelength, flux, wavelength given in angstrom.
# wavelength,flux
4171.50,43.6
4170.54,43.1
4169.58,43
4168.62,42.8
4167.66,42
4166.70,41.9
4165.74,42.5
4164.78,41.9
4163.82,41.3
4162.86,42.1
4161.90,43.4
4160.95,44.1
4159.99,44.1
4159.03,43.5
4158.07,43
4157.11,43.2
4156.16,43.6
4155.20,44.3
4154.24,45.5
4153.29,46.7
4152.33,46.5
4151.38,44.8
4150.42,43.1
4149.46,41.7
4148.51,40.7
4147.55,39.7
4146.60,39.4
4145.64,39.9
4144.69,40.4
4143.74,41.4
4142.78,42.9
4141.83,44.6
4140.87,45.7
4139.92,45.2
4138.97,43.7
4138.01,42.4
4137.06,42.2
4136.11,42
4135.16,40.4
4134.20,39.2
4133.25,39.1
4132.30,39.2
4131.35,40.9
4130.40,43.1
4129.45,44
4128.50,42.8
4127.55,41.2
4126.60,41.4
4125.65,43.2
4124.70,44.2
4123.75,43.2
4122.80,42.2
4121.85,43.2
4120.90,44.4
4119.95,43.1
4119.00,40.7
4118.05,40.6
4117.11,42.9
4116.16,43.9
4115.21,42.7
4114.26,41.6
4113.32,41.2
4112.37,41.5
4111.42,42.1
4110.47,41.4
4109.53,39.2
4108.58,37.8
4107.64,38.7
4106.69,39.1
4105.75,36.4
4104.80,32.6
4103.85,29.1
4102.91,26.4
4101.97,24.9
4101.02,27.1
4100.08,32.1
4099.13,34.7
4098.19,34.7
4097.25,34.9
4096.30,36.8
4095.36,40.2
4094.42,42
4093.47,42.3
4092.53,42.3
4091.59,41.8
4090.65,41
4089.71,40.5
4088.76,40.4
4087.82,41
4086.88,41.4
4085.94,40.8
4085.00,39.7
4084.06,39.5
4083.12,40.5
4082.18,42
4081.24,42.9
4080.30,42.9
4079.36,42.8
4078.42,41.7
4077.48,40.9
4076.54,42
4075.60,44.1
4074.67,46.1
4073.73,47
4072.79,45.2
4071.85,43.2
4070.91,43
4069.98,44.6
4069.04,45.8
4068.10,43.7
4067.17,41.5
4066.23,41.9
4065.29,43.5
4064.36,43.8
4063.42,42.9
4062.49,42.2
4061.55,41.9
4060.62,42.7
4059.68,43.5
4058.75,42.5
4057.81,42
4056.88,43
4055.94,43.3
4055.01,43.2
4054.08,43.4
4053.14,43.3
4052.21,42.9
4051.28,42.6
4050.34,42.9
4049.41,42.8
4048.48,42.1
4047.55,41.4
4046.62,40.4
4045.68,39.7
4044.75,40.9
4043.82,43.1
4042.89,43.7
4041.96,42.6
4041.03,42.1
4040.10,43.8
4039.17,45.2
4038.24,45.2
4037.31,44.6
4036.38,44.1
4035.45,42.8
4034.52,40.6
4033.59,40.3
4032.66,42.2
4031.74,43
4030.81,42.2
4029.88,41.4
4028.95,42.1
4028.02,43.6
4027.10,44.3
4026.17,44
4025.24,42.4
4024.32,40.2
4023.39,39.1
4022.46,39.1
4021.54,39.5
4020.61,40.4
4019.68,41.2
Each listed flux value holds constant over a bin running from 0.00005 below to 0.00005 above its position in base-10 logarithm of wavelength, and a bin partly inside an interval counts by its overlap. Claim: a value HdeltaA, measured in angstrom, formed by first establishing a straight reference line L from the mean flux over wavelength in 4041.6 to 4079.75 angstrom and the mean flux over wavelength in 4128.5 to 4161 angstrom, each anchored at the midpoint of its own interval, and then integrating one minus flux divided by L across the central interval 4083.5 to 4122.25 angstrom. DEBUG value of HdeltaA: 3.7 angstrom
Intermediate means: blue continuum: 42.9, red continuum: 42.6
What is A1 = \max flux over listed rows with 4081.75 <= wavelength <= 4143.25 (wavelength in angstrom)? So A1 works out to 45.7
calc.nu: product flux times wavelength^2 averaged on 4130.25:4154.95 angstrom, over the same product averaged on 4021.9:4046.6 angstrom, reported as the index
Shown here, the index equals 1.1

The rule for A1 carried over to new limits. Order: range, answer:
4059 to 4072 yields 45.8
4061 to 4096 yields 47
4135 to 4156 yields 46.7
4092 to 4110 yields 42.3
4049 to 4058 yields 43.4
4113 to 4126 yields 44.4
